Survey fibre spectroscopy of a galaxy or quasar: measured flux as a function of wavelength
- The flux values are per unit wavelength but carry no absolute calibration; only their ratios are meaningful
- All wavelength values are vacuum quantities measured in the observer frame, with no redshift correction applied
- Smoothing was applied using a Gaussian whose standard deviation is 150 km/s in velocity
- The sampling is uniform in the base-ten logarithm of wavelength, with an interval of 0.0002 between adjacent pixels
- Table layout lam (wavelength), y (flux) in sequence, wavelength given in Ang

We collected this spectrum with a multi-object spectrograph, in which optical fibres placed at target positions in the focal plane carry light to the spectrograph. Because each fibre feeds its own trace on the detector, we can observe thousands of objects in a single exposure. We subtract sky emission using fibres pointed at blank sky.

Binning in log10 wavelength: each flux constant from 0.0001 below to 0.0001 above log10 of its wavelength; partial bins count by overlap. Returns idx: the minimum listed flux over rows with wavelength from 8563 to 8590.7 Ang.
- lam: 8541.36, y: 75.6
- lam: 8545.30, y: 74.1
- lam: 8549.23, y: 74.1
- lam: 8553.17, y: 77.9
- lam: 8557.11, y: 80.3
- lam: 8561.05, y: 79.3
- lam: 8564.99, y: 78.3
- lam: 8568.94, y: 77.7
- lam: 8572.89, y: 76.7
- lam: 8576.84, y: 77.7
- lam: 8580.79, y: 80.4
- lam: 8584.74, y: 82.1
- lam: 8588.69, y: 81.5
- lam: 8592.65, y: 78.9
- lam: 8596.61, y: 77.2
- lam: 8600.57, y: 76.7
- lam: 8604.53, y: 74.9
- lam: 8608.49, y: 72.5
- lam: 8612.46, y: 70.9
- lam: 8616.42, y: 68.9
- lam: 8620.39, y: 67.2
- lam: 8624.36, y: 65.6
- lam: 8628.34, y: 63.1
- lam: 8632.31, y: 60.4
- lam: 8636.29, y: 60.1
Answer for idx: 76.7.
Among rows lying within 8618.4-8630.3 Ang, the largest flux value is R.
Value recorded 67.2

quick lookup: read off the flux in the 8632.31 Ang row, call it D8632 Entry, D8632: 60.4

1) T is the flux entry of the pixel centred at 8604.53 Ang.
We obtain 74.9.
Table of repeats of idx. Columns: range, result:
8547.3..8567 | 74.1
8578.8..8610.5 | 72.5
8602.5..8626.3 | 65.6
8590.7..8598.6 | 77.2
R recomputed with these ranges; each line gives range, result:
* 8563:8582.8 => 80.4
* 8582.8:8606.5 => 82.1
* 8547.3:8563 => 80.3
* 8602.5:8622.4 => 74.9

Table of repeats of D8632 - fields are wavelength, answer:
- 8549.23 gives 74.1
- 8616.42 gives 68.9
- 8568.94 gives 77.7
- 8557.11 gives 80.3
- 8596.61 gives 77.2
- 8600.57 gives 76.7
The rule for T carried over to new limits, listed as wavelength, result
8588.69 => 81.5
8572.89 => 76.7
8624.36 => 65.6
